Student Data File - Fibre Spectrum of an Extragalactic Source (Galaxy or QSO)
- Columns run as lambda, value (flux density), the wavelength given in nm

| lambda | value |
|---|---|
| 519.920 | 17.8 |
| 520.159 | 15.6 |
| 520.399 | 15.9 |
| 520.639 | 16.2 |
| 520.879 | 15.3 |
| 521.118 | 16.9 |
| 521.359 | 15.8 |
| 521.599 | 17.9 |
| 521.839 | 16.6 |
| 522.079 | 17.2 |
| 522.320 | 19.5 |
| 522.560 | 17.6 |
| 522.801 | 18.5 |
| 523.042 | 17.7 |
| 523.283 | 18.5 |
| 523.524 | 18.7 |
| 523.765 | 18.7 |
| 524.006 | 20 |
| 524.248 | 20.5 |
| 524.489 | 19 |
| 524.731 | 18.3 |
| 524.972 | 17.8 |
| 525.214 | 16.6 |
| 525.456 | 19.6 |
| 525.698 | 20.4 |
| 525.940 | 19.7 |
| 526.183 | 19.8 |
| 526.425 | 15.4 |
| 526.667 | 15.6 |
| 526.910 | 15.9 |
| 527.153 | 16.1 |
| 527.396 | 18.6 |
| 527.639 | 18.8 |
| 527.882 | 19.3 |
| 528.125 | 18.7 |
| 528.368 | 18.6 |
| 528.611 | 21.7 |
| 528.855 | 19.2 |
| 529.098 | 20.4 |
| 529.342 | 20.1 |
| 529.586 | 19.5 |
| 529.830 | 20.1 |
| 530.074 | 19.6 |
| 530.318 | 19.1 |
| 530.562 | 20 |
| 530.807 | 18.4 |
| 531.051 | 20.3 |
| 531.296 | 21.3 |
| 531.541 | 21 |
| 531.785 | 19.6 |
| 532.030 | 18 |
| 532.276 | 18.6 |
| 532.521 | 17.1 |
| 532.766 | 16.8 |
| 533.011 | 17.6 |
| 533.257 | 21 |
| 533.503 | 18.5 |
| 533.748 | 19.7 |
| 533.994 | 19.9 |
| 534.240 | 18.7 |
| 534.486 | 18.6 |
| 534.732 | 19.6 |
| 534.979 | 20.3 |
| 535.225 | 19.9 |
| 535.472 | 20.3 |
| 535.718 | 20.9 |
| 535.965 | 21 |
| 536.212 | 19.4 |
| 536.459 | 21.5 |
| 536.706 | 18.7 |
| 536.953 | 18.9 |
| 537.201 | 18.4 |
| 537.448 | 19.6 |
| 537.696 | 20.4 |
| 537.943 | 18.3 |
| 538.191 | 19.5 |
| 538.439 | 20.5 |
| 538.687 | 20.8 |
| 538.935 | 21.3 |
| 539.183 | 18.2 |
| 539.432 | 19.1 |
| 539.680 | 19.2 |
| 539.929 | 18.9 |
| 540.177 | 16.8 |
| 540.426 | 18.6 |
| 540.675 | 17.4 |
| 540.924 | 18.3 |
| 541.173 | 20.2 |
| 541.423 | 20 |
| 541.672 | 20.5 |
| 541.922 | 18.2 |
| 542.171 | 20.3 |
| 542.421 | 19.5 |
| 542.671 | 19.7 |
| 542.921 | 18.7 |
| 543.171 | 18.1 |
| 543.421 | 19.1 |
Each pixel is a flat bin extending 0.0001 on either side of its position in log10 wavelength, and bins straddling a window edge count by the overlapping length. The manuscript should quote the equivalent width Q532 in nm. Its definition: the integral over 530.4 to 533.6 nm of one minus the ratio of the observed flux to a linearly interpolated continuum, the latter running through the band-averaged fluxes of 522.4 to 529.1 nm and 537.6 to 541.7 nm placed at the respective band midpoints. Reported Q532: -0.040 nm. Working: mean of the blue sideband 18.5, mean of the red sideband 19.3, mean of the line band 19.1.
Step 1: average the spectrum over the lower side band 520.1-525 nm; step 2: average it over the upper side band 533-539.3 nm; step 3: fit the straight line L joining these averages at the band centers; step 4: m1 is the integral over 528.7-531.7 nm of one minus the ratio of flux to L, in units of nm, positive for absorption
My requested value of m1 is -0.17 nm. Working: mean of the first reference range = 17.8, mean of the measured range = 19.9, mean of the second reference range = 19.7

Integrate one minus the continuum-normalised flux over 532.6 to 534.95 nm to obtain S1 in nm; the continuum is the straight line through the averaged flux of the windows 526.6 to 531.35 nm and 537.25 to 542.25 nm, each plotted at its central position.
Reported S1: 0.03 nm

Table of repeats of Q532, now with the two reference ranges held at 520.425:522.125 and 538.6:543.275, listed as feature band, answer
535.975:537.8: -0.103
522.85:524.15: -0.150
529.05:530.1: -0.139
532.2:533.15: 0.026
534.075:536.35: -0.185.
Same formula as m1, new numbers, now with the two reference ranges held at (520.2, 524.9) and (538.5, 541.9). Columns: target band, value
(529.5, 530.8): -0.08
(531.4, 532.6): -0.03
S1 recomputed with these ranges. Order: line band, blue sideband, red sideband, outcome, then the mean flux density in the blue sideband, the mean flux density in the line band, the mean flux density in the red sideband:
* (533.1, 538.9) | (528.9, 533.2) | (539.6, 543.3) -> -0.19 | 19.3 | 19.8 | 19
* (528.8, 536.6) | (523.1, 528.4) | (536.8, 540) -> -0.24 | 18.4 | 19.6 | 19.5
